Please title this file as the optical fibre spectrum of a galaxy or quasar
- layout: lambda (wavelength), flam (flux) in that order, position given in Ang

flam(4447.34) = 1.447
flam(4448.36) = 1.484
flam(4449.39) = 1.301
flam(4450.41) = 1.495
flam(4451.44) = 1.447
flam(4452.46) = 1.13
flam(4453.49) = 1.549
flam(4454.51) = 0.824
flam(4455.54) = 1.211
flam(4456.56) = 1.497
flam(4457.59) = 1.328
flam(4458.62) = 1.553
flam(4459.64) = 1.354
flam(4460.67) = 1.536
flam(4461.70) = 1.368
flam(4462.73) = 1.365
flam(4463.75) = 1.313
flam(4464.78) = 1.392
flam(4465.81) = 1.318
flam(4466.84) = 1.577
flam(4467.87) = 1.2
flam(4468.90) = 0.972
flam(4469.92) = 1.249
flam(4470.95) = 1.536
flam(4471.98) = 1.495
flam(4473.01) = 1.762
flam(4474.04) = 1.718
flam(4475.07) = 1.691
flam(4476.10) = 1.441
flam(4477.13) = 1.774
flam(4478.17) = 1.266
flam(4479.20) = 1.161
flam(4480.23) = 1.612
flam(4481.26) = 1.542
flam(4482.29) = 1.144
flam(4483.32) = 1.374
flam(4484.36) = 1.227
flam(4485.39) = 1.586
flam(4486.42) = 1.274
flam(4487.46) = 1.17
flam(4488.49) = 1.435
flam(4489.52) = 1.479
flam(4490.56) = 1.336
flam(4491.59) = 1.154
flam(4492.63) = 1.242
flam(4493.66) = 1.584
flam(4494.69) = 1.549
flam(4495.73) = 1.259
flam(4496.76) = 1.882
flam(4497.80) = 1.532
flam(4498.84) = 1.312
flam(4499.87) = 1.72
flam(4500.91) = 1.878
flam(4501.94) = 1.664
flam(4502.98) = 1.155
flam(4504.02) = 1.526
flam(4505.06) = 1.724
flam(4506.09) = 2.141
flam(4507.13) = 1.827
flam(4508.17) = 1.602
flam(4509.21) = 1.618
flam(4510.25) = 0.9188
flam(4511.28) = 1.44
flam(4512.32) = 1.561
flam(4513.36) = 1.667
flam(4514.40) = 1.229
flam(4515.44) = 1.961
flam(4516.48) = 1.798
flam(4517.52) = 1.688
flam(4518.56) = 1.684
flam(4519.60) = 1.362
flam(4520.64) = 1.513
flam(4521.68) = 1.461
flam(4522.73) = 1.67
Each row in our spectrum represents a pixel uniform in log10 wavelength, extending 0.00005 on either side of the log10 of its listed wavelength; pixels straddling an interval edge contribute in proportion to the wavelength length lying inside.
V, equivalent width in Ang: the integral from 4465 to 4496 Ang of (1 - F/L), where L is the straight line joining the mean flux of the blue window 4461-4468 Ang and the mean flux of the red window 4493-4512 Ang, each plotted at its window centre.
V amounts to 1.1 Ang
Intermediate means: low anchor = 1.37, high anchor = 1.57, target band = 1.41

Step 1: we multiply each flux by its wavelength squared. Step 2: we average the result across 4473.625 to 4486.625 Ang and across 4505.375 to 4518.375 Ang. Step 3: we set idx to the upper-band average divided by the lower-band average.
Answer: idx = 1.1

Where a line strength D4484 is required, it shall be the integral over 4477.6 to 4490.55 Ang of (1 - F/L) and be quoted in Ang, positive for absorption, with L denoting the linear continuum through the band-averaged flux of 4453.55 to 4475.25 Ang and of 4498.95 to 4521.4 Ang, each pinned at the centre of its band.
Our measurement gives 1.08 Ang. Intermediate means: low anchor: 1.39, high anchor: 1.6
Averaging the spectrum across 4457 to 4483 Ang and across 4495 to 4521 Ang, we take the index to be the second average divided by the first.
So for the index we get 1.11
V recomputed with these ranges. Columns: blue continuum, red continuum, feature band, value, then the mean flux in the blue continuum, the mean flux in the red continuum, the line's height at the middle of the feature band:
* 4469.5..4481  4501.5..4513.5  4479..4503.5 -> 1.8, 1.52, 1.57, 1.54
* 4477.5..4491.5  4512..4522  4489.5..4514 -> -0.8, 1.35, 1.6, 1.48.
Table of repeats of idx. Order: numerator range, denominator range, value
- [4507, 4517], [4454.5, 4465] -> 1.17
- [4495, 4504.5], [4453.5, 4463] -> 1.17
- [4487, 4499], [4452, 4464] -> 1.08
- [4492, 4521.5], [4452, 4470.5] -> 1.21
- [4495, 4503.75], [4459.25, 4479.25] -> 1.10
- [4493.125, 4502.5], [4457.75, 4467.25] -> 1.15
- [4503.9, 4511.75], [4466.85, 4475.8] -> 1.12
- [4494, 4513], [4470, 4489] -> 1.10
